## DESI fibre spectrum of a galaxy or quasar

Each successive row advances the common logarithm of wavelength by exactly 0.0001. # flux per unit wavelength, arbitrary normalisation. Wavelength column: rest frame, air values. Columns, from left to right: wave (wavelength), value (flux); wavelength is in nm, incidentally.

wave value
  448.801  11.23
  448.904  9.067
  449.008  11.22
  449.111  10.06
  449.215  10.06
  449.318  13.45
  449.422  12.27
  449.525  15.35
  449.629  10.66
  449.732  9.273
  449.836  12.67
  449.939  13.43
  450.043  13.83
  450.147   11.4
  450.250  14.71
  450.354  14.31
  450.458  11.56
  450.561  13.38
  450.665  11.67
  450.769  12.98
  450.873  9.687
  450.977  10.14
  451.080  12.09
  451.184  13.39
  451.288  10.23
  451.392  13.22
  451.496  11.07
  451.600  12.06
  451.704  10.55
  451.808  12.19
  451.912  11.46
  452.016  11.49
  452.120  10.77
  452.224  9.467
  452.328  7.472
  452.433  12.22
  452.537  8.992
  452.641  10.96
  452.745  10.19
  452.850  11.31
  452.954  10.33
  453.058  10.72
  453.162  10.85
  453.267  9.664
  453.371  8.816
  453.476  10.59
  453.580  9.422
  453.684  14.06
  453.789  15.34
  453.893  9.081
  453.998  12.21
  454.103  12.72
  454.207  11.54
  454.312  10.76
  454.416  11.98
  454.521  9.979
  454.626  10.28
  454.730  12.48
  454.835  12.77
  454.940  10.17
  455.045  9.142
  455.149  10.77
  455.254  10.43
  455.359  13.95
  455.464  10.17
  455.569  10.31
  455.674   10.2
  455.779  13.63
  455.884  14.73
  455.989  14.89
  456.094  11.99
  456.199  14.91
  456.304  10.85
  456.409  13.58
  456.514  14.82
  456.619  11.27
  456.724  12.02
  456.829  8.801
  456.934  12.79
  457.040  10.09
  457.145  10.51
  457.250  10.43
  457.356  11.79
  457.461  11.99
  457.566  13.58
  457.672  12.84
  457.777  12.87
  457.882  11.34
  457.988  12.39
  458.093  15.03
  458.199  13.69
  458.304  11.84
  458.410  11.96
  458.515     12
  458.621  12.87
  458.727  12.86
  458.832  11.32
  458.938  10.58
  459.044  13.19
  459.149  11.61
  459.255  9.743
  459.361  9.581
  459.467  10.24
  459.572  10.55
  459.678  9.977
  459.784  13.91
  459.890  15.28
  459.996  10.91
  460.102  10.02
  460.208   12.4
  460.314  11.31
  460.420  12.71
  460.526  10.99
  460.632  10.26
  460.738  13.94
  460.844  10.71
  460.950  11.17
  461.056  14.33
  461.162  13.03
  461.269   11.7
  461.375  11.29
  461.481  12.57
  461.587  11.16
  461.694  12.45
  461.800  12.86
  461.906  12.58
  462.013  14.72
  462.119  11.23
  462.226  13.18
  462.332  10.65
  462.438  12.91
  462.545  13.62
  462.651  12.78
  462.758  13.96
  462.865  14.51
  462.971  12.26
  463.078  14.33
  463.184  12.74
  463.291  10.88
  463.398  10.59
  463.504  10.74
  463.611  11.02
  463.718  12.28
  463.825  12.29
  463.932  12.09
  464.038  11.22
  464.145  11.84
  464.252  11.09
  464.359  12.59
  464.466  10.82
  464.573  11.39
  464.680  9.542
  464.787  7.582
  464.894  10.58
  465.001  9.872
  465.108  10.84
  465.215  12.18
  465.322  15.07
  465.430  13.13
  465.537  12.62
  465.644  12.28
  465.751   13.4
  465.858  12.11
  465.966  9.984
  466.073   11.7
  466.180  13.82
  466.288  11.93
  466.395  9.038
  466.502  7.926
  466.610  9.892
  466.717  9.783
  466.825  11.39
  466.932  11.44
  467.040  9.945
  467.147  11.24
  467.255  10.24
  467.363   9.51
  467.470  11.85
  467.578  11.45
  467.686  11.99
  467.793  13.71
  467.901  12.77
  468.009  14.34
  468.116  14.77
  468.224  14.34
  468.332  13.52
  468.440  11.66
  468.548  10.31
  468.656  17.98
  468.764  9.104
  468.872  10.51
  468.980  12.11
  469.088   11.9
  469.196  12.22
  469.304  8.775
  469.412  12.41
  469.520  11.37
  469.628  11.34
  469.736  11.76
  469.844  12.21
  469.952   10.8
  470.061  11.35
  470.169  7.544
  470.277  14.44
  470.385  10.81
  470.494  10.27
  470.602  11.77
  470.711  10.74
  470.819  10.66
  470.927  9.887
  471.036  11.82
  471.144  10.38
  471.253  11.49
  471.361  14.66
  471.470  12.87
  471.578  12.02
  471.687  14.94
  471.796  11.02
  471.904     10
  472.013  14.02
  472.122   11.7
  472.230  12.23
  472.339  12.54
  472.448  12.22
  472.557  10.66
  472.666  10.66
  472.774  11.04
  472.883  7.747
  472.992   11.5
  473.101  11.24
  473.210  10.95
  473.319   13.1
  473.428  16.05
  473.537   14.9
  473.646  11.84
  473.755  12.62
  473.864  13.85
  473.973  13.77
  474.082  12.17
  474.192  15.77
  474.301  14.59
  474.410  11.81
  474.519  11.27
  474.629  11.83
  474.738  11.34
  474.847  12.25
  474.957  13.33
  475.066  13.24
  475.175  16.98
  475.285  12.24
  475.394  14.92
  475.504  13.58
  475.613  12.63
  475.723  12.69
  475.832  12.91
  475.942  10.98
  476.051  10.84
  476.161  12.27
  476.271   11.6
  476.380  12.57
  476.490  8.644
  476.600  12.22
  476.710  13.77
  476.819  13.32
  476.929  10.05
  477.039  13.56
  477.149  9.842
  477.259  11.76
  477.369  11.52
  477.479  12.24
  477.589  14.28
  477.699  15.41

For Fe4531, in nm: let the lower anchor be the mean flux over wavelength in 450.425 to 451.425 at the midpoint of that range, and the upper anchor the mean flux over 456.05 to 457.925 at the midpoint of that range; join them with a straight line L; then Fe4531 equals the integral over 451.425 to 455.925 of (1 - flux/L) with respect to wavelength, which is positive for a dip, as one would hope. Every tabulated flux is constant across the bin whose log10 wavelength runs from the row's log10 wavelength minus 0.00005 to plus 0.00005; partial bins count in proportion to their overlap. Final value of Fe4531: 0.31 nm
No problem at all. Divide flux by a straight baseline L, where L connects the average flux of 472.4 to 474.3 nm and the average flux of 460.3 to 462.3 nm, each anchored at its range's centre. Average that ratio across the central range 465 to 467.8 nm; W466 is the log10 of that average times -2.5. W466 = 0.08 mag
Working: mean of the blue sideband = 12.2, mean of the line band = 11.4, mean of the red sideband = 12.4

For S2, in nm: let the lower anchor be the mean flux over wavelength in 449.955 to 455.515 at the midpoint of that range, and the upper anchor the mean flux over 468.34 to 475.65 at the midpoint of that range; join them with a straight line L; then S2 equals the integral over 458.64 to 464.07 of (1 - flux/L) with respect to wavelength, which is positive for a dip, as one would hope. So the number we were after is -0.16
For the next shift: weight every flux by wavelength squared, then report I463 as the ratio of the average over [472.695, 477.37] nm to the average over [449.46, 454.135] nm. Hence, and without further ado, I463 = 1.2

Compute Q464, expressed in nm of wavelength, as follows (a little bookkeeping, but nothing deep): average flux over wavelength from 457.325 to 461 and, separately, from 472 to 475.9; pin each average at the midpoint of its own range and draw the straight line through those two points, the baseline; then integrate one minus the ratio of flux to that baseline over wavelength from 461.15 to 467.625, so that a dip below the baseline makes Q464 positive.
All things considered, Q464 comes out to 0.26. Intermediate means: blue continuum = 11.9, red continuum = 12.7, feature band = 11.7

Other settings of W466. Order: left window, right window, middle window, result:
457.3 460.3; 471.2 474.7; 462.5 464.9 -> 0.032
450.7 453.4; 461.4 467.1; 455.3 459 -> -0.093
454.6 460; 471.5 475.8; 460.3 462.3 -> -0.011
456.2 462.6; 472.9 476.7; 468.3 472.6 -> 0.072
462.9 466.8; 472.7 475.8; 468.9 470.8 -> 0.084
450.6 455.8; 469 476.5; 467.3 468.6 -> -0.058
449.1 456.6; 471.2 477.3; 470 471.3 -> 0.127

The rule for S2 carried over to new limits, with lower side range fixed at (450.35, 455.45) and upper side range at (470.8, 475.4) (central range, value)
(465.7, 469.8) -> 0.143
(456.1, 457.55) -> -0.056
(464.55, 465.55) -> 0.059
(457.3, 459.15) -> -0.149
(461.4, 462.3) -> -0.059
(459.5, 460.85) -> -0.016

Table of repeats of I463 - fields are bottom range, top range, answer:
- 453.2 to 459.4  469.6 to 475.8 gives 1.11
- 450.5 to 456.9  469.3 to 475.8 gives 1.16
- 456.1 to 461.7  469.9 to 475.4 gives 1.08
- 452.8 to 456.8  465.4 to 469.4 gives 1.07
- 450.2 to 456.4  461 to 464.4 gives 1.12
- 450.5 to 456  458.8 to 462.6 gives 1.09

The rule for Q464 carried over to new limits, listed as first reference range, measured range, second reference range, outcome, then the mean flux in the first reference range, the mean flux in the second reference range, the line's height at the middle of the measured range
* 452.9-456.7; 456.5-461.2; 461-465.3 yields -0.02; 11.7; 12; 11.8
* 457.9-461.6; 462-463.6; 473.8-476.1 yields -0.05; 11.9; 13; 12.1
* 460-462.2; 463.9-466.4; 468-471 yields 0.07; 12.1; 11.7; 11.9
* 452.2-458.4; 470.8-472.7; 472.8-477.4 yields 0.06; 11.6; 12.5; 12.3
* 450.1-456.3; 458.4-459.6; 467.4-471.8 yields 0.03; 11.5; 11.9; 11.6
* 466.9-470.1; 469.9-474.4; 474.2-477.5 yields 0.05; 11.9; 12.4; 12.2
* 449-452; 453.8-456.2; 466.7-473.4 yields 0.05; 12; 11.7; 11.9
